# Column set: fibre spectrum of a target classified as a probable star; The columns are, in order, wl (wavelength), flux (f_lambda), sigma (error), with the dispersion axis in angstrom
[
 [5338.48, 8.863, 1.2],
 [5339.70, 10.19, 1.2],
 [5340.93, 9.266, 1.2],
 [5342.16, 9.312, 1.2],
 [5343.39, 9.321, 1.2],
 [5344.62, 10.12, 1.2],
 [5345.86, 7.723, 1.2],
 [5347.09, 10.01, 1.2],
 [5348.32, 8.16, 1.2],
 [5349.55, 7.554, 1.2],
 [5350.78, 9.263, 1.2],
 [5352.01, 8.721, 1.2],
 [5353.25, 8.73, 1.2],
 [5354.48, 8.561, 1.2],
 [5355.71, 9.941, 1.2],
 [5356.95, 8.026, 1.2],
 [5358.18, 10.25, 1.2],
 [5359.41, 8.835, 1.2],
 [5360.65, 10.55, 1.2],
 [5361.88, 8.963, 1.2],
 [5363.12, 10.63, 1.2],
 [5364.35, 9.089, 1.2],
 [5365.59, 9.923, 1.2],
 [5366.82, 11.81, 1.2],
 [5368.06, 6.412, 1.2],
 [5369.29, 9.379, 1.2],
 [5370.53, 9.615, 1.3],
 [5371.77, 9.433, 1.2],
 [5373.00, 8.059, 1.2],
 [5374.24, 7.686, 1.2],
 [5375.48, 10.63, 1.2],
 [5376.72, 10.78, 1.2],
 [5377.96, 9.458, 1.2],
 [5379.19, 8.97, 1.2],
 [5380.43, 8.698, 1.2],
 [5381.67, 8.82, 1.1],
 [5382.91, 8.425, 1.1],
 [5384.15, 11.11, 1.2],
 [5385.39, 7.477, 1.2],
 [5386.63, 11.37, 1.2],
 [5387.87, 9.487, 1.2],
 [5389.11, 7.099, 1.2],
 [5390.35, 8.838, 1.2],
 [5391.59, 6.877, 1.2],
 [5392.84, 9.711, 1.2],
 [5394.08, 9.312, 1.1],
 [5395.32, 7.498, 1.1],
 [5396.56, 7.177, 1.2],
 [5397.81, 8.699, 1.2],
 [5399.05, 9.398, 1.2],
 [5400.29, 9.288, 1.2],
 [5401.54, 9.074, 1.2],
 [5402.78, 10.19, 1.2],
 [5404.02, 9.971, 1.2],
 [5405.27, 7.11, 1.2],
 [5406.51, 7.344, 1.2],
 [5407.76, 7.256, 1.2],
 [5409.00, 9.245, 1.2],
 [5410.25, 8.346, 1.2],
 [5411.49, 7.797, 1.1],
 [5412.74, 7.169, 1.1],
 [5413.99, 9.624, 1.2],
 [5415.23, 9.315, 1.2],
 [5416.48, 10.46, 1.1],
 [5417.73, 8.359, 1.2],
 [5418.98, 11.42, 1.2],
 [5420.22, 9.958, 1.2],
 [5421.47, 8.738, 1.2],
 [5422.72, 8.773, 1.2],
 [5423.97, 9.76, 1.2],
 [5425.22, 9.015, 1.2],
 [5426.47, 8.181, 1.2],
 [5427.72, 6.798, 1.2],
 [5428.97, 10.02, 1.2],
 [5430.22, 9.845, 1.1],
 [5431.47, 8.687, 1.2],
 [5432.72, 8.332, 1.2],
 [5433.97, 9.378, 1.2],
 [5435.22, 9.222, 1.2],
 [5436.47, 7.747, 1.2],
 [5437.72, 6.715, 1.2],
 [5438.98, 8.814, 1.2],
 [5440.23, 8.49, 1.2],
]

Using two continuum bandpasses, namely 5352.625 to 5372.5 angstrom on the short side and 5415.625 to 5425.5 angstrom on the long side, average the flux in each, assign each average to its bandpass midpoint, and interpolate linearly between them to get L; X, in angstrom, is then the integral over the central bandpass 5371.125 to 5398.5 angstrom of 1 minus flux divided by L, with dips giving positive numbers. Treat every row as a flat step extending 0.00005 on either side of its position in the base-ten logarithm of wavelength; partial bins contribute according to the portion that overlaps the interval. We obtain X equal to 1.6 angstrom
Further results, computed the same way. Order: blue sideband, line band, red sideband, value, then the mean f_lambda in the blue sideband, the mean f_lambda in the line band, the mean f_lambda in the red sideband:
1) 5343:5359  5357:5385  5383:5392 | -1.4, 8.94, 9.39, 8.92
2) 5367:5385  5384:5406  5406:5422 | 0.5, 9.15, 8.82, 8.86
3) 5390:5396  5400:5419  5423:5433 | -0.4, 8.42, 8.78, 8.84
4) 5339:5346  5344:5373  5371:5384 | 0.4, 9.42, 9.18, 9.17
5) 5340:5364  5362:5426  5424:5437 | -0.4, 9.17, 9.02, 8.78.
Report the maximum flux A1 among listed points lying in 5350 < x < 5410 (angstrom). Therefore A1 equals 11.81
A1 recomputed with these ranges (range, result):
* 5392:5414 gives 10.19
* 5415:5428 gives 11.42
